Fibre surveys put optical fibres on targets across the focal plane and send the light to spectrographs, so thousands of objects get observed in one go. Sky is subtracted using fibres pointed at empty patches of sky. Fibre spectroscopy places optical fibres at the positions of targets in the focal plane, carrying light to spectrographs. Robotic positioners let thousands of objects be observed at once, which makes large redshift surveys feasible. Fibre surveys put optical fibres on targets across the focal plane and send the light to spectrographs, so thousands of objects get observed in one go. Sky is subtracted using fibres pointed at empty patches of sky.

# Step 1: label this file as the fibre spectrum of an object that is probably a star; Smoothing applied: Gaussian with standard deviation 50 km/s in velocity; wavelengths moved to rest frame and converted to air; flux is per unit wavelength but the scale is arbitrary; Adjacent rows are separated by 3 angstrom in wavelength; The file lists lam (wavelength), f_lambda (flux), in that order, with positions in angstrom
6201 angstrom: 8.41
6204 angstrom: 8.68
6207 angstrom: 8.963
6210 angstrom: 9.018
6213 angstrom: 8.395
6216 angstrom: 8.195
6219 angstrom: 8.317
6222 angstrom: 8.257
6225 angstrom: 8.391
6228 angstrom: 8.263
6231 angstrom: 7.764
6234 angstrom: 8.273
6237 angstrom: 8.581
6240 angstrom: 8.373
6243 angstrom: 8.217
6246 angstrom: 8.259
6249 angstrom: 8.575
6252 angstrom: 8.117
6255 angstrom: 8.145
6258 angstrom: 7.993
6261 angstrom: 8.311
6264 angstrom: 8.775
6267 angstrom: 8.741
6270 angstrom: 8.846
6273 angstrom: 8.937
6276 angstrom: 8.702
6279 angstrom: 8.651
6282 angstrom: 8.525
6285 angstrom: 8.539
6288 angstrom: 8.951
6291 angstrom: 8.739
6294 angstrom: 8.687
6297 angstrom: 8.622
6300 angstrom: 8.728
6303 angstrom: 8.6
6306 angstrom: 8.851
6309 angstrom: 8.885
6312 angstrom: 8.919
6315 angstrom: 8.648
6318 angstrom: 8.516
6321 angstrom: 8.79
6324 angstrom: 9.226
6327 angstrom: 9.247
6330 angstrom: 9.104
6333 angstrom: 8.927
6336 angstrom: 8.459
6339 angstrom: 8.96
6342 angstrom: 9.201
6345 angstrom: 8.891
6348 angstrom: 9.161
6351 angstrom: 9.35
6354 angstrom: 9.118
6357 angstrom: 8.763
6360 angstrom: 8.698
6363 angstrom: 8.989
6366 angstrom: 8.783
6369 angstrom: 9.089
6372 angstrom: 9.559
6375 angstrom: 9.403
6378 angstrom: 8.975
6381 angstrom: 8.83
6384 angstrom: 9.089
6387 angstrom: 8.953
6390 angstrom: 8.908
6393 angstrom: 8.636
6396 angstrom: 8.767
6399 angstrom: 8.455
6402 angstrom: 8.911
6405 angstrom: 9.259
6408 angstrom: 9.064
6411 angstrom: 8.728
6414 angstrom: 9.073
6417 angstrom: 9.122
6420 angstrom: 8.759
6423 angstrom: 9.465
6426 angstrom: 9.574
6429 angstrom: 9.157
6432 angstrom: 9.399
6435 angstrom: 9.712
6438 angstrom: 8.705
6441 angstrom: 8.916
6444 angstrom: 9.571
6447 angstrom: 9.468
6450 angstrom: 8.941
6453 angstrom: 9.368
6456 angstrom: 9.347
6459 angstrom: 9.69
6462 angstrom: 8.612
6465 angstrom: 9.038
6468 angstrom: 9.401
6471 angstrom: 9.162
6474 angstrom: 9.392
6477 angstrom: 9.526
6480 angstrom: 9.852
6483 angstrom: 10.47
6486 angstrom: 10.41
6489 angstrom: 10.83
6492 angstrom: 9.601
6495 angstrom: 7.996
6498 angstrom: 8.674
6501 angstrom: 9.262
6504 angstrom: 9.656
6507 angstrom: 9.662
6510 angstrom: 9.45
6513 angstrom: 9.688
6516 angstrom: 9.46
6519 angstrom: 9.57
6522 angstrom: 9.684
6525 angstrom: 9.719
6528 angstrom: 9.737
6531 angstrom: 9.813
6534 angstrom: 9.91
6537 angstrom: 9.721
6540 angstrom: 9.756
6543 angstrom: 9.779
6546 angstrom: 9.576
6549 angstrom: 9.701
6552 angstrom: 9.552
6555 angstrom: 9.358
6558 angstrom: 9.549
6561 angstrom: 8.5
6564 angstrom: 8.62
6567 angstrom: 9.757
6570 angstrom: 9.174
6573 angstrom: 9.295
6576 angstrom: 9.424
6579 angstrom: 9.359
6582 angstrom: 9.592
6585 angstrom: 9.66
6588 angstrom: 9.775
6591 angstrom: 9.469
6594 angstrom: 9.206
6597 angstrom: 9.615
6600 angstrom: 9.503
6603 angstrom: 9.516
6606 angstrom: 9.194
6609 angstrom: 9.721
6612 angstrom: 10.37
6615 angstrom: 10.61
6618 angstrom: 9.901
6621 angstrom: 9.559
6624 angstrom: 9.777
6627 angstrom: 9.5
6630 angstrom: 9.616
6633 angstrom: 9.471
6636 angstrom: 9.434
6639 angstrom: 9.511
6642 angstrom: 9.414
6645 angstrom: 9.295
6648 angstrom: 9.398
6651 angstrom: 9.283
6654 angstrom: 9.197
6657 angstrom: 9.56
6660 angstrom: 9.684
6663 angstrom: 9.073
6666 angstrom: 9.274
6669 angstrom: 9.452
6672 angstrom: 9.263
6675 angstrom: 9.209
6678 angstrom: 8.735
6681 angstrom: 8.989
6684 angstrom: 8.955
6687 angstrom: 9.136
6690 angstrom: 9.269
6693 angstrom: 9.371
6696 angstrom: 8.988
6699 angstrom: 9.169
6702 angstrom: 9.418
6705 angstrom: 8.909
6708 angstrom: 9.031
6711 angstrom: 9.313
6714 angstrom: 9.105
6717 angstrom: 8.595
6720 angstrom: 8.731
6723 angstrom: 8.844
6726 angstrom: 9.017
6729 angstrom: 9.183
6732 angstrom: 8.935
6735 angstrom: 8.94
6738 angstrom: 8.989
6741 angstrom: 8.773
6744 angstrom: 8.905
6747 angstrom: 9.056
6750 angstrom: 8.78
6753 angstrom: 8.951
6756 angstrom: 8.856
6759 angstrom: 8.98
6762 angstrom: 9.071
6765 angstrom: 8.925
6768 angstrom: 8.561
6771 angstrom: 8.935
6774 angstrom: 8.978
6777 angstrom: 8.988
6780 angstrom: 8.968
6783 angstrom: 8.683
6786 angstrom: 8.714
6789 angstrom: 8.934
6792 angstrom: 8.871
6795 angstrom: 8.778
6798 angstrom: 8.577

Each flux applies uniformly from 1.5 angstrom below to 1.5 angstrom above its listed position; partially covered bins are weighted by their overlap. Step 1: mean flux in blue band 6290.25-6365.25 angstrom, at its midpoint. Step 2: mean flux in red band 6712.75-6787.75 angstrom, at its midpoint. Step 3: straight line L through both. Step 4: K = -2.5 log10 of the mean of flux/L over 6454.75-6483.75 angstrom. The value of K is -0.06 mag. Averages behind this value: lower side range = 8.88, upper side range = 8.9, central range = 9.42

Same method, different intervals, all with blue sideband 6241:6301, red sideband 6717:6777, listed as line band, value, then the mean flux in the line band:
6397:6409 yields -0.03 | 8.91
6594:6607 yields -0.08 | 9.44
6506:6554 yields -0.11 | 9.67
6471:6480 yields -0.09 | 9.48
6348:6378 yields -0.06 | 9.08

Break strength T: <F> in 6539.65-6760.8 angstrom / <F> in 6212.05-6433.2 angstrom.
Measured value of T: 1.1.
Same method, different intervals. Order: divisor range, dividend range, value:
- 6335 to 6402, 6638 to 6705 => 1.03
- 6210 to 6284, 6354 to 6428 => 1.07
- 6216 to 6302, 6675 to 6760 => 1.06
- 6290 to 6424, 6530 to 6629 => 1.07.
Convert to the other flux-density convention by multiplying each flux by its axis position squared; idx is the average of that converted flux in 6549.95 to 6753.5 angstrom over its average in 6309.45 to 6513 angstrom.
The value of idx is 1.09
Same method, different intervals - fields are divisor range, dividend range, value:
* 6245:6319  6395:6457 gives 1.11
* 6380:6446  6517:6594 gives 1.10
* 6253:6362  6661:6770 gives 1.16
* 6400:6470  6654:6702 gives 1.08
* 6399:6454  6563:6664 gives 1.10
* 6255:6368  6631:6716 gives 1.17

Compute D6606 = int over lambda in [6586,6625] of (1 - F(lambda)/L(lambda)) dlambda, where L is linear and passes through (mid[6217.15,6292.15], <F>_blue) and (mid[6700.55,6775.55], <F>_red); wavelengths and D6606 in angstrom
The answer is -4.0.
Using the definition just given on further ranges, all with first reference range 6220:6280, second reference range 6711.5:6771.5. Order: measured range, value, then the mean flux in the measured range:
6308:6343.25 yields -1.8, 8.91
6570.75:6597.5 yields -2.2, 9.47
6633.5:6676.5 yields -2.6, 9.36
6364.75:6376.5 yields -0.9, 9.22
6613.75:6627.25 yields -1.7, 9.89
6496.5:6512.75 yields -1.3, 9.37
